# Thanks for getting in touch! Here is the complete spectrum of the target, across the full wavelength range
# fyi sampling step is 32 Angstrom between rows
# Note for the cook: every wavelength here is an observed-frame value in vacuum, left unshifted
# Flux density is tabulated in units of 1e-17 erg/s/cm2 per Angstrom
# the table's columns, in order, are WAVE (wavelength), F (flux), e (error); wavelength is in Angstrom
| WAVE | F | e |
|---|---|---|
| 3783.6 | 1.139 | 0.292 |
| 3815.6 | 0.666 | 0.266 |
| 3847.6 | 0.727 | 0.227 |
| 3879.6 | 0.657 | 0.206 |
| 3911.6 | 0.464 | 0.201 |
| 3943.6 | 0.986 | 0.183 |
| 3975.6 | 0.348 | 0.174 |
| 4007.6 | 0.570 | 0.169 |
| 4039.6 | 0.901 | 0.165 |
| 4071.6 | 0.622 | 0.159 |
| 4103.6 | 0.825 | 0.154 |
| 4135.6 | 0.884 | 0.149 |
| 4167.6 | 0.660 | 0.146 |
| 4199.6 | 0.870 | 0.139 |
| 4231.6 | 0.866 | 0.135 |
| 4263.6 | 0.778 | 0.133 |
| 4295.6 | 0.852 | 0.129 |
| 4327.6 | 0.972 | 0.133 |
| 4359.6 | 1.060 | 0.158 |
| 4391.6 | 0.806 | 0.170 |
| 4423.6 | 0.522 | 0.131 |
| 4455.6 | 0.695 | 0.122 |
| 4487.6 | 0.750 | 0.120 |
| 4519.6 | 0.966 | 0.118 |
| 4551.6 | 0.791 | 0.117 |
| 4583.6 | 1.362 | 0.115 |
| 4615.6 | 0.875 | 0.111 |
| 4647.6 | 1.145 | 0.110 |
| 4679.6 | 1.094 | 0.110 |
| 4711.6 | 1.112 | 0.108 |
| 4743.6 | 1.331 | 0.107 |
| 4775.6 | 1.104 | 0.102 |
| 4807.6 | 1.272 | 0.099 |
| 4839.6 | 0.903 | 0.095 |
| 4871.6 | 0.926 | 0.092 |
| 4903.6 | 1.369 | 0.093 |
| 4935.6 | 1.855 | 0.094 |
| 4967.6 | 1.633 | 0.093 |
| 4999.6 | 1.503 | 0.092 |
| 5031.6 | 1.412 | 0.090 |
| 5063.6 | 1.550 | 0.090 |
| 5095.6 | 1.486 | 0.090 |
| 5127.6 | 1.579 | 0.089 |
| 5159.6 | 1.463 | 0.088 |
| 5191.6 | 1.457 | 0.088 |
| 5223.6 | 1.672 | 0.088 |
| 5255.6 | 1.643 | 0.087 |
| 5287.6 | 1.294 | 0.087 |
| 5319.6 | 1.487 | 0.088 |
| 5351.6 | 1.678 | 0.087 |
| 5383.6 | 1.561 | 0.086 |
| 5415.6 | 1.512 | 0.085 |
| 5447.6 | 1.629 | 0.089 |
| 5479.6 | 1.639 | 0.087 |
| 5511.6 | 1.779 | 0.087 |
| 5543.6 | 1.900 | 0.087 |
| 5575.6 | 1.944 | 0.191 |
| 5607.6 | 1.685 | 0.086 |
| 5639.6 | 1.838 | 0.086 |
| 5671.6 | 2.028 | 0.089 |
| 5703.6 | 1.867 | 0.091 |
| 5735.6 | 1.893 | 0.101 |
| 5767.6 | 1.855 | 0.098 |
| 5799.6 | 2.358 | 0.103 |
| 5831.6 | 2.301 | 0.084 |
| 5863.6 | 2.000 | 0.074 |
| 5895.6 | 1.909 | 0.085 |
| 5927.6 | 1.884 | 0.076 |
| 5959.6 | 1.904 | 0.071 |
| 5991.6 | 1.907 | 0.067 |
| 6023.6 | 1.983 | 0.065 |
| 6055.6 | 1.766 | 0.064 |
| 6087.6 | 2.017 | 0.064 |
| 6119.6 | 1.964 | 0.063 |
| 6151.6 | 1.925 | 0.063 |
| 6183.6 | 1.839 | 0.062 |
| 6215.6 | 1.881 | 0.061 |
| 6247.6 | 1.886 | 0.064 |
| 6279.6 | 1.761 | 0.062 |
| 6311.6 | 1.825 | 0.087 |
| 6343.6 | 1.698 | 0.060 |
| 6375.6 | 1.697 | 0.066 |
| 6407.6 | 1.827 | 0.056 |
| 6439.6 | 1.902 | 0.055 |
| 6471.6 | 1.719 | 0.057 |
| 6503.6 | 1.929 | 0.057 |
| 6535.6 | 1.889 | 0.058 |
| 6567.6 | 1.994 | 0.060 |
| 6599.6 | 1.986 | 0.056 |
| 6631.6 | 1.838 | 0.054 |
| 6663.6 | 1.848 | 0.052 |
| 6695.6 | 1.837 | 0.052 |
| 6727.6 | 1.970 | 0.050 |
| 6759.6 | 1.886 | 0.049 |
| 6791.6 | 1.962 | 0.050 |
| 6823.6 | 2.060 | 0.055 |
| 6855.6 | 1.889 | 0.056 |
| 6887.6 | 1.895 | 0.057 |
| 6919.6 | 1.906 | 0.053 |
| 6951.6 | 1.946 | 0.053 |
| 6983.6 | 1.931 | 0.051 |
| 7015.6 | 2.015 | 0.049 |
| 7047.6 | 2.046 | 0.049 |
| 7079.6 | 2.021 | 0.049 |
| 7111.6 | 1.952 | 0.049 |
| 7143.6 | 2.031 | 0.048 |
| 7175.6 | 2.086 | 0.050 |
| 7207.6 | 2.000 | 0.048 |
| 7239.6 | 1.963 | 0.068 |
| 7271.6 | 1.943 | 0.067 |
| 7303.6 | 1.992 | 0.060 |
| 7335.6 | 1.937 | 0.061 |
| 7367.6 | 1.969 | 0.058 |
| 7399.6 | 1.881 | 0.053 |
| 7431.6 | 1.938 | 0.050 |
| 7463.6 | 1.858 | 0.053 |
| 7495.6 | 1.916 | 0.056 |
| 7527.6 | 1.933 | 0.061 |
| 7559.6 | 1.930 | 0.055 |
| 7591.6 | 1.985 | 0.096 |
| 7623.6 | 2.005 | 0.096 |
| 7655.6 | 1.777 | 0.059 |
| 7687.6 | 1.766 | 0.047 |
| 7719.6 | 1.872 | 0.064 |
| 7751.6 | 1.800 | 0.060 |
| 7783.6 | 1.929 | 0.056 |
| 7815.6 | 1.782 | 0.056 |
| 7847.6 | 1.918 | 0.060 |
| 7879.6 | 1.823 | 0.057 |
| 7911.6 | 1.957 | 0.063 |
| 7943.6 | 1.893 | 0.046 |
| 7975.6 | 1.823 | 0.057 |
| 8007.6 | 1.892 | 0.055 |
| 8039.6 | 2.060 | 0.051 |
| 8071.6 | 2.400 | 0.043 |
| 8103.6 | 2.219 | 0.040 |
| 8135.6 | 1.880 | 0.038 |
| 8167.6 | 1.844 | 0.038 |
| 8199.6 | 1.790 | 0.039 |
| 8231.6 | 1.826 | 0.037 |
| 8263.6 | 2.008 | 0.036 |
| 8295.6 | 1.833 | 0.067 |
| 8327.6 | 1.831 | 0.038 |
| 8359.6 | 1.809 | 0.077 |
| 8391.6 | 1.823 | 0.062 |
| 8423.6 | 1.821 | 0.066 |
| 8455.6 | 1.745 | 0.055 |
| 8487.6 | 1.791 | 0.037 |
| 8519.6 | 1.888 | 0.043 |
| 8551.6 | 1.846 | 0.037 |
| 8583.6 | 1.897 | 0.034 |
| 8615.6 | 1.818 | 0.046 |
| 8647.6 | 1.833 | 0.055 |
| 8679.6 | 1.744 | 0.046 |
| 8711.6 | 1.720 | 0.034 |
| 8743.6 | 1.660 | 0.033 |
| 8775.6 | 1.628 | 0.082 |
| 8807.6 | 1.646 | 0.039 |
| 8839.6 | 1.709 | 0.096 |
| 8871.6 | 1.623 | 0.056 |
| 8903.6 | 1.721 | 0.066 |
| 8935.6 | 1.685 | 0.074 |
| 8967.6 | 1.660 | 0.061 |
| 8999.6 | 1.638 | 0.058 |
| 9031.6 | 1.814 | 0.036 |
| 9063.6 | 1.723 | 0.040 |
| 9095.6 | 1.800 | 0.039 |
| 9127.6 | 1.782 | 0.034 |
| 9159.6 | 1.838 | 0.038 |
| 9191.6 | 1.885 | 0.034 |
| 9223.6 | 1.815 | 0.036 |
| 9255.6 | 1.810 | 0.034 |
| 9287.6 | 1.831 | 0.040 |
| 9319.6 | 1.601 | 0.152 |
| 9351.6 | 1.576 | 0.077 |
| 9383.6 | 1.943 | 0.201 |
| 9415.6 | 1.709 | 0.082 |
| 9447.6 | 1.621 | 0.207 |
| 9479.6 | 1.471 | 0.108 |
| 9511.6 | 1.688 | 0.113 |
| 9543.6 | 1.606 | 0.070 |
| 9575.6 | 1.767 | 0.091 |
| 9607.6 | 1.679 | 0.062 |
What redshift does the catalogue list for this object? 0.23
